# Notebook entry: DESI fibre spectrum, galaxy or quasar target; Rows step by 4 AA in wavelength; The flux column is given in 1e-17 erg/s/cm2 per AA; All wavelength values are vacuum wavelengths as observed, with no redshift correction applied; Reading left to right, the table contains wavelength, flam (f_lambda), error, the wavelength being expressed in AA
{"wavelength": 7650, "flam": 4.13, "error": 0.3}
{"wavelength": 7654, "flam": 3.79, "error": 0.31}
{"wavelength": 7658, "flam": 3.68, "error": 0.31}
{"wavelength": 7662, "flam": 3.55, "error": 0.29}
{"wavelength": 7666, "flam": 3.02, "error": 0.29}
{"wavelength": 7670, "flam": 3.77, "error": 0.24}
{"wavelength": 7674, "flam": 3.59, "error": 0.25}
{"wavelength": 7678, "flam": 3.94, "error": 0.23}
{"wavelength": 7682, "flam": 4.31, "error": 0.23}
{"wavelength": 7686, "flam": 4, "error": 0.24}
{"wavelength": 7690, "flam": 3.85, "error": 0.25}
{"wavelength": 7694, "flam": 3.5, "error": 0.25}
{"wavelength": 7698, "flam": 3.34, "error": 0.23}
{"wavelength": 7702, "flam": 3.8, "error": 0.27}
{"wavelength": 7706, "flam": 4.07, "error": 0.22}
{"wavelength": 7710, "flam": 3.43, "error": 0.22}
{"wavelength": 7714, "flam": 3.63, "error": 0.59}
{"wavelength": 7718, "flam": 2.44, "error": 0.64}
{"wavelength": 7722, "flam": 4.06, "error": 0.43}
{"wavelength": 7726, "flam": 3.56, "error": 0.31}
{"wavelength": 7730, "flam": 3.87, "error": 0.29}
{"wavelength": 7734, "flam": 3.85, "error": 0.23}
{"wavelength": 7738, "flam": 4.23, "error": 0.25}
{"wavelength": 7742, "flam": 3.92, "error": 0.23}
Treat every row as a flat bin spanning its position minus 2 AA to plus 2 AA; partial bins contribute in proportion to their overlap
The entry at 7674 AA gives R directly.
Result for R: 3.59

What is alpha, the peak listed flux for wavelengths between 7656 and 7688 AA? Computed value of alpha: 4.31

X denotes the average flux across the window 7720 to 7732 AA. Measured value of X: 3.83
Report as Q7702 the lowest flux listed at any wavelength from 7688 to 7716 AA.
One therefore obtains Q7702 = 3.34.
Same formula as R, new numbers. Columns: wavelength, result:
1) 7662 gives 3.55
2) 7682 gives 4.31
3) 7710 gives 3.43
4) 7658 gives 3.68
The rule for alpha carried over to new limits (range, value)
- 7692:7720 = 4.07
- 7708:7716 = 3.63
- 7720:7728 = 4.06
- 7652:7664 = 3.79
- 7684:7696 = 4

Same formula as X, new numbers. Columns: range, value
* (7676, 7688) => 4.08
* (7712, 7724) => 3.38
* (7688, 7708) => 3.71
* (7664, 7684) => 3.73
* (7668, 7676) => 3.68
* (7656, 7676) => 3.52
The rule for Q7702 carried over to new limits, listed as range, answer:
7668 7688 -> 3.59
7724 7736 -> 3.56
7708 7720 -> 2.44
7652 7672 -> 3.02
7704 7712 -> 3.43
